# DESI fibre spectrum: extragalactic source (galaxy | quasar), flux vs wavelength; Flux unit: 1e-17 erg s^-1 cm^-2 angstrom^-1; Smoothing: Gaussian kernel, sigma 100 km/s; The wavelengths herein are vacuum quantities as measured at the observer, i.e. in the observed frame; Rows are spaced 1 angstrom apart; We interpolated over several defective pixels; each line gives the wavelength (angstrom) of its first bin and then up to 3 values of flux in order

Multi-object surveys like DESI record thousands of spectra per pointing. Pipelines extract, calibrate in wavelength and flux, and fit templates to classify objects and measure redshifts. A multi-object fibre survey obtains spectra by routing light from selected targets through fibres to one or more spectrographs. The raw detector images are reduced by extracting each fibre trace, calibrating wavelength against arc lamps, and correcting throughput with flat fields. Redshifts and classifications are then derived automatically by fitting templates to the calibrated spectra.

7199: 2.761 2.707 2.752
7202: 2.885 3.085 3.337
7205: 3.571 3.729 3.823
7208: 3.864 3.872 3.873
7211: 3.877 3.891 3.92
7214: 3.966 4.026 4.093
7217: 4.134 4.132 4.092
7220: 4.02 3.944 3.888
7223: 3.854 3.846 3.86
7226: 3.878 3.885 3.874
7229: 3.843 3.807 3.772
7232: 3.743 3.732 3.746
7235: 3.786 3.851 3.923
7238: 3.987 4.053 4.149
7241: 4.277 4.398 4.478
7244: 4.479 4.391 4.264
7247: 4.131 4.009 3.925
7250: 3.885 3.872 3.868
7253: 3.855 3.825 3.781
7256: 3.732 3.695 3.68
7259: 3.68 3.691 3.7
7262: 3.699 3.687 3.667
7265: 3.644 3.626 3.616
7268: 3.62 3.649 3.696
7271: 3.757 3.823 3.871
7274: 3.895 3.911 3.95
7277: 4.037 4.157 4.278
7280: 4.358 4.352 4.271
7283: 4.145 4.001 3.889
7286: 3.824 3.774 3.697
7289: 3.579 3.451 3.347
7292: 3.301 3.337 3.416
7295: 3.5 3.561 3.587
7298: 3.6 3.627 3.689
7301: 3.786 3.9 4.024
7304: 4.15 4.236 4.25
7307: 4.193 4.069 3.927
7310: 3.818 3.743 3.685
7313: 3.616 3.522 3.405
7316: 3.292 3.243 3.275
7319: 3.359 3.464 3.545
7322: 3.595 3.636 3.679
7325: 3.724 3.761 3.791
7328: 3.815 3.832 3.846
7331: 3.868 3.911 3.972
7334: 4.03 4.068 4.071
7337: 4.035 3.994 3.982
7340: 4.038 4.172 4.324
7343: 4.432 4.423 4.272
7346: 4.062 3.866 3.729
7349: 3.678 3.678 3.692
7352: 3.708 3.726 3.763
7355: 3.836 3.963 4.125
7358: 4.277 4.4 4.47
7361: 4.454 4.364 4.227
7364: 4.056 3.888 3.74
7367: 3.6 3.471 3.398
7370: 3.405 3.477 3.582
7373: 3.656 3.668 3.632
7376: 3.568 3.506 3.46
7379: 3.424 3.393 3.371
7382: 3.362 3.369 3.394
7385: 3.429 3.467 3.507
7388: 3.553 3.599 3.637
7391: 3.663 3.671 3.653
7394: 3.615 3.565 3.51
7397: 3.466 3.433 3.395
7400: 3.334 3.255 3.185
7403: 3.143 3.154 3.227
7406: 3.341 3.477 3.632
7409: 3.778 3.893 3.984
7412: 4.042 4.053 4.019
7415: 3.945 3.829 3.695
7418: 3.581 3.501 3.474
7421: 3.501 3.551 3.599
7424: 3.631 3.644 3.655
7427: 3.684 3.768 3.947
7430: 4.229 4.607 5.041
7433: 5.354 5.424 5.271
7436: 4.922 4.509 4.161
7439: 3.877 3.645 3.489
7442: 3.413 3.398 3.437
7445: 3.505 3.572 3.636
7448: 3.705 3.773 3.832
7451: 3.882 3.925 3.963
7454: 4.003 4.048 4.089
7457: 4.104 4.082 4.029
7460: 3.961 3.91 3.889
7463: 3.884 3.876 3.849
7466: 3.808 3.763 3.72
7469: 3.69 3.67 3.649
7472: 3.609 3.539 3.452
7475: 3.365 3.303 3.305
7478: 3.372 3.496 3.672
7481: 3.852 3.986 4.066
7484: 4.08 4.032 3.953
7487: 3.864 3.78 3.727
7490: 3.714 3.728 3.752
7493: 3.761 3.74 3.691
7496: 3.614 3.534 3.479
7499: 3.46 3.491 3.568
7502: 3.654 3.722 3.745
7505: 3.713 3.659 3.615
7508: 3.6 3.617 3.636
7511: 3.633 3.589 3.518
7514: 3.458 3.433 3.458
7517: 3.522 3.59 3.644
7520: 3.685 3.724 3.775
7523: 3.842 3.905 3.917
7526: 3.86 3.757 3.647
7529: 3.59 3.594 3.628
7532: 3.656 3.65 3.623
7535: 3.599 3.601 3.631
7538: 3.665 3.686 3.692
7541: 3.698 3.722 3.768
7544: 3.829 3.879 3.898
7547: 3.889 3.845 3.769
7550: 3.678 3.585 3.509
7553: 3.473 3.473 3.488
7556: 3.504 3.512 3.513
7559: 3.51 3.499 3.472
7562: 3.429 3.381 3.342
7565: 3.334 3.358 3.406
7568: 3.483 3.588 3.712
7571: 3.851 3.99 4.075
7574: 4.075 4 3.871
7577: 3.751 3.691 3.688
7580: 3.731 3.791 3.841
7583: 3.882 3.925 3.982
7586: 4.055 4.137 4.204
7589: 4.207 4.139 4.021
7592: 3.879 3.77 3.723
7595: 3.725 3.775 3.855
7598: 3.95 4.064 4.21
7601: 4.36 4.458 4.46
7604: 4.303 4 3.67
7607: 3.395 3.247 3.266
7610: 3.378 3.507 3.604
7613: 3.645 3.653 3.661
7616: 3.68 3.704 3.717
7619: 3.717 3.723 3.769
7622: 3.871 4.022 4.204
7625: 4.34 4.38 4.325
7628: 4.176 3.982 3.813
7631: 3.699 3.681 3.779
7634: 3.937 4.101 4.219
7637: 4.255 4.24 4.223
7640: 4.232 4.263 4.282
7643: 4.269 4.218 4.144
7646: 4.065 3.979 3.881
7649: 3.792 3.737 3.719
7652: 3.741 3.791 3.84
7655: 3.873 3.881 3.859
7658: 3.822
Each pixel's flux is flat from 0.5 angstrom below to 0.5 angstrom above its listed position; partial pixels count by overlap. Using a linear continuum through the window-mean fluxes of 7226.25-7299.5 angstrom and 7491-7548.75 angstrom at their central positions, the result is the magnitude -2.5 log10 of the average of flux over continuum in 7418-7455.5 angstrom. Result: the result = -0.06 mag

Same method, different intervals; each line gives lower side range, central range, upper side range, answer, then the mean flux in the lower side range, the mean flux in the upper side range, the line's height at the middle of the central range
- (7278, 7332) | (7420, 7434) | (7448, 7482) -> -0.08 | 3.75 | 3.77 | 3.77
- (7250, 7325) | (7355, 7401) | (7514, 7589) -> 0.02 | 3.75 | 3.7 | 3.73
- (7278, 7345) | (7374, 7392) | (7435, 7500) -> 0.09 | 3.83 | 3.78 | 3.81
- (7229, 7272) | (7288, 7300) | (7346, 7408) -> 0.09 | 3.88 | 3.64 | 3.79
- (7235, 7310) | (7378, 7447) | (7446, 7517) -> 0.01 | 3.88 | 3.72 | 3.77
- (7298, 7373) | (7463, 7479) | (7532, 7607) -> 0.06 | 3.86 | 3.78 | 3.81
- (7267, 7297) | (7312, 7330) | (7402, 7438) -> 0.08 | 3.8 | 3.94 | 3.84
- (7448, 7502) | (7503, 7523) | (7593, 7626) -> 0.05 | 3.76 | 3.84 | 3.78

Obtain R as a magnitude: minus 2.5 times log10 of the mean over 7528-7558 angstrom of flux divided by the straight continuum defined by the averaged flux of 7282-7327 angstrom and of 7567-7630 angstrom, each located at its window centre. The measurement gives 0.05 mag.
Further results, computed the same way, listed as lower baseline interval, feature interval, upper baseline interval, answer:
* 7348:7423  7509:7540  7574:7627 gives 0.04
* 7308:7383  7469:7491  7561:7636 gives 0.04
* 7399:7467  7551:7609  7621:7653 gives 0.06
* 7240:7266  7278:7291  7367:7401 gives -0.03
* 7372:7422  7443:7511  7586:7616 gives -0.02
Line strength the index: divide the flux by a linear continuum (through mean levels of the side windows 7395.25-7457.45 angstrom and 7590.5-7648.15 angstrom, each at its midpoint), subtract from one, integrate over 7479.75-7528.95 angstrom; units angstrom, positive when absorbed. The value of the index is 2.1 angstrom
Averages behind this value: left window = 3.82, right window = 3.94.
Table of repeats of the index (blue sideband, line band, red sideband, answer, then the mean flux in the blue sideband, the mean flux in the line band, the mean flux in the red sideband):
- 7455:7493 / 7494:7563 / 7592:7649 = 3.61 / 3.78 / 3.64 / 3.94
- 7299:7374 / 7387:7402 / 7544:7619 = 1.26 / 3.86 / 3.51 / 3.76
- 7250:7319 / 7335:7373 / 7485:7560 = -2.20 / 3.77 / 3.95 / 3.66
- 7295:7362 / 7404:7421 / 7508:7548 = 0.43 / 3.87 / 3.69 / 3.68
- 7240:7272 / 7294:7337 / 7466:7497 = 0.91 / 3.88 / 3.75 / 3.7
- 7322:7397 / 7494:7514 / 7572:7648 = 1.40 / 3.79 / 3.61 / 3.94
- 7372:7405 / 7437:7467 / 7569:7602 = -1.74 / 3.47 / 3.83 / 3.94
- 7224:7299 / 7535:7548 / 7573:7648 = 0.59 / 3.85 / 3.74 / 3.94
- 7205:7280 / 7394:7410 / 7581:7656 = 2.05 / 3.91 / 3.42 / 3.94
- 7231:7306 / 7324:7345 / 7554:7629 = -0.84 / 3.86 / 4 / 3.8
